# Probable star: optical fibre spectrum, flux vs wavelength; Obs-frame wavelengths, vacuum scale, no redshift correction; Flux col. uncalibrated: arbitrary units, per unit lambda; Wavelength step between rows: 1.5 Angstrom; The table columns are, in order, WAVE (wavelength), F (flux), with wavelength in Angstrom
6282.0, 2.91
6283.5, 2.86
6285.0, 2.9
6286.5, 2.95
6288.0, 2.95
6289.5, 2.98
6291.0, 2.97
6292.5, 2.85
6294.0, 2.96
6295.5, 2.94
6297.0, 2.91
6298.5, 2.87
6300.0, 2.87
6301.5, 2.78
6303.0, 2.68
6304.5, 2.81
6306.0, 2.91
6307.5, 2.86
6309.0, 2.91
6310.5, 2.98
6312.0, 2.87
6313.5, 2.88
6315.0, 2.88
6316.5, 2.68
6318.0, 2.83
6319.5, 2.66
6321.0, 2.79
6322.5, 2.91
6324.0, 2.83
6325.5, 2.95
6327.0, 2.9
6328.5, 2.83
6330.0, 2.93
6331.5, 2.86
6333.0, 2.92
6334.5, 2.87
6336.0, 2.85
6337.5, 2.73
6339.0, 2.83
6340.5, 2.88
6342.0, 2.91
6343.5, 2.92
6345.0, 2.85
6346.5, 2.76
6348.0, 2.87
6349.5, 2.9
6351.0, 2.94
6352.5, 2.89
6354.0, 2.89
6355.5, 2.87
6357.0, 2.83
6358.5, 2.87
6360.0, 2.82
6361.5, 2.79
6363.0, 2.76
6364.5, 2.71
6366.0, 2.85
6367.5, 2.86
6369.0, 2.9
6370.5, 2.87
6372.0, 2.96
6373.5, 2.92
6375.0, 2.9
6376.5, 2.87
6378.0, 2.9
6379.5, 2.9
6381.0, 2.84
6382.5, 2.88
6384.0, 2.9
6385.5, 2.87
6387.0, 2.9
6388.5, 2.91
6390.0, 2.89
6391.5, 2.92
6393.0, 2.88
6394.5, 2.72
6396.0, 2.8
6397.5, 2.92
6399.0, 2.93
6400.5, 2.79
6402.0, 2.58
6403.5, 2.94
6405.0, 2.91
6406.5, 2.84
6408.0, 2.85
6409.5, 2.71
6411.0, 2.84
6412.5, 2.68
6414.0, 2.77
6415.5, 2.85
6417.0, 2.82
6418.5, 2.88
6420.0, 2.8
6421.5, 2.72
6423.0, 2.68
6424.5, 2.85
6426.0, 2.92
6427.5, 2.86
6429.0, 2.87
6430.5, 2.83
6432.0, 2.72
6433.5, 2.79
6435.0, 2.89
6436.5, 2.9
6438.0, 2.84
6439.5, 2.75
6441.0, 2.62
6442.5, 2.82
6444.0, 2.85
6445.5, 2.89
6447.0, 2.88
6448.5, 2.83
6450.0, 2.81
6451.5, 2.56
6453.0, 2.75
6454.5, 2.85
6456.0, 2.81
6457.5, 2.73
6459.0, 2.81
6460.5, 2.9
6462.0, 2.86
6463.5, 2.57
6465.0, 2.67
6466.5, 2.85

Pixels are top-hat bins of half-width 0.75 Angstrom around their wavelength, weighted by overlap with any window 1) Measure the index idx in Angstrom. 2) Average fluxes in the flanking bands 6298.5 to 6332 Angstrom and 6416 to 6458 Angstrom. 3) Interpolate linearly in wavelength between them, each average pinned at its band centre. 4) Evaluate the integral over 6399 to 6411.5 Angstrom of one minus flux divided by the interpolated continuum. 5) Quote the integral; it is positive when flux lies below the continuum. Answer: 0.0 Angstrom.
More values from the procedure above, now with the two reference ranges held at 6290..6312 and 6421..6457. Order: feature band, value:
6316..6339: 0.22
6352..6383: -0.19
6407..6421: 0.09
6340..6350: -0.05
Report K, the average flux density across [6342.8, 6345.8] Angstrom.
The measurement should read 2.88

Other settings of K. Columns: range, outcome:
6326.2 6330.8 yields 2.89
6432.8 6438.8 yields 2.85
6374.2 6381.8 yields 2.88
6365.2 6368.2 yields 2.85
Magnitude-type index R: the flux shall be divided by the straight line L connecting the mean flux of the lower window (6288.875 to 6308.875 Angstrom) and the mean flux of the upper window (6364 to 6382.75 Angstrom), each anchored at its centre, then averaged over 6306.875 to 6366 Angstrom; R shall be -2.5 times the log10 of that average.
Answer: 0.01 mag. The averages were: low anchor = 2.88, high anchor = 2.88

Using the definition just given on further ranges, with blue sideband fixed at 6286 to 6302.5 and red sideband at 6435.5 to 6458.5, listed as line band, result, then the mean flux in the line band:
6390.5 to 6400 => -0.011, 2.86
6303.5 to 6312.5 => 0.005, 2.88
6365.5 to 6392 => -0.018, 2.89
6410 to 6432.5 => 0.003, 2.81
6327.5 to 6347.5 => 0.007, 2.86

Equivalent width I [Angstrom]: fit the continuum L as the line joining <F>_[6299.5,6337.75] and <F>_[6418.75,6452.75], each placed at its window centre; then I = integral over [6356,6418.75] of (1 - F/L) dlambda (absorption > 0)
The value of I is -0.5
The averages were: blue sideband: 2.85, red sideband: 2.8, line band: 2.85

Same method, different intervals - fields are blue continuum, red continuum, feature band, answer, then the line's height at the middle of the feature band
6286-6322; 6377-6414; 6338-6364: 0.0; 2.85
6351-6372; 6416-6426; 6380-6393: -0.3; 2.83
